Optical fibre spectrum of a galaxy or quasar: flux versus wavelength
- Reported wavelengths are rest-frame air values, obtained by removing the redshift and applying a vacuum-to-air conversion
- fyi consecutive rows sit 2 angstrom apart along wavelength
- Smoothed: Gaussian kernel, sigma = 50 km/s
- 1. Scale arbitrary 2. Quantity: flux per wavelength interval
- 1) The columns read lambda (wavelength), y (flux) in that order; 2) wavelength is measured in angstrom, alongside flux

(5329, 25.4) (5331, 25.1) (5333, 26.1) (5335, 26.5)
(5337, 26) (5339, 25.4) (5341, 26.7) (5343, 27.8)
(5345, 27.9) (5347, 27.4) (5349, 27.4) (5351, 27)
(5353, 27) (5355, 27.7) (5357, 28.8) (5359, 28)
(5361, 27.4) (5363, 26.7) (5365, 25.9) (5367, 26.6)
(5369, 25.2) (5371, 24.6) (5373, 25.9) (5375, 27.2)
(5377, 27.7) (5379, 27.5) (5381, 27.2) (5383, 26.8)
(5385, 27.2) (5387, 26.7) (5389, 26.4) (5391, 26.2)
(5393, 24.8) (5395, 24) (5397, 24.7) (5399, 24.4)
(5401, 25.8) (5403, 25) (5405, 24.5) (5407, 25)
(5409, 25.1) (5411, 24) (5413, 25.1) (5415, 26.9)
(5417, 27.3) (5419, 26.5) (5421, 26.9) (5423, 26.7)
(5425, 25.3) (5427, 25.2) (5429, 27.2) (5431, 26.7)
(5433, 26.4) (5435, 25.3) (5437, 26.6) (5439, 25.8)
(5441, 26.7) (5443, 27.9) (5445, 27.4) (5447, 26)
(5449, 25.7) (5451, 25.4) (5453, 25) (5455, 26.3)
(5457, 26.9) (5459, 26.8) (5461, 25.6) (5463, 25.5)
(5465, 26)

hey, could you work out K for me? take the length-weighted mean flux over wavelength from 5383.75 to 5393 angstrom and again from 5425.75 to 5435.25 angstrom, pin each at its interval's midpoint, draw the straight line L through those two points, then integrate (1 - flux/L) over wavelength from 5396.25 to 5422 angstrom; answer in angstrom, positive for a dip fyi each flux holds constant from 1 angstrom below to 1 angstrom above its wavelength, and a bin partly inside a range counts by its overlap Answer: 0.8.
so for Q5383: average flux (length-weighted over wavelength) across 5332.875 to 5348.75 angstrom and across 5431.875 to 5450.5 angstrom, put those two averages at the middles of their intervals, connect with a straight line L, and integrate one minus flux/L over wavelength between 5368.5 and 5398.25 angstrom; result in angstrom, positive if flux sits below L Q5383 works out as 0.5 angstrom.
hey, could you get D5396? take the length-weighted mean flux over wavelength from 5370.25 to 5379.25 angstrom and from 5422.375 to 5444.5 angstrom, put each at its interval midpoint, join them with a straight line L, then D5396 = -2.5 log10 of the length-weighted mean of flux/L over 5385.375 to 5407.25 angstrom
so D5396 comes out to 0.05 mag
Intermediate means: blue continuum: 26.6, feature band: 25.3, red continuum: 26.4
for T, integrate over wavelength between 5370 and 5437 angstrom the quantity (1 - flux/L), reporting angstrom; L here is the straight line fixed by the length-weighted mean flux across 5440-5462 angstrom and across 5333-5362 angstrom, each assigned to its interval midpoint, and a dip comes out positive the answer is 1.9 angstrom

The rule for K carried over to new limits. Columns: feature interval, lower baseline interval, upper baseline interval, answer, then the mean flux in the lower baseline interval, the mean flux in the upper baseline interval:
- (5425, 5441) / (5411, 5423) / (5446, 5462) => 0.0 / 26.3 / 26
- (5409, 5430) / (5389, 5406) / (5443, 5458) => -0.5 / 25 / 26.2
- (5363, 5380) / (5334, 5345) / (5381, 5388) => 0.3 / 26.6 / 26.9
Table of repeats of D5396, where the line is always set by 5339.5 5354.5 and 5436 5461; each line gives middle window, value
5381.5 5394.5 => 0.025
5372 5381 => -0.004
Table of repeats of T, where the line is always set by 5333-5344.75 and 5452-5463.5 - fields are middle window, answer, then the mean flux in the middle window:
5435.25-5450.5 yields -0.2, 26.5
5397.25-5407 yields 0.5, 24.9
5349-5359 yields -0.4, 27.6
